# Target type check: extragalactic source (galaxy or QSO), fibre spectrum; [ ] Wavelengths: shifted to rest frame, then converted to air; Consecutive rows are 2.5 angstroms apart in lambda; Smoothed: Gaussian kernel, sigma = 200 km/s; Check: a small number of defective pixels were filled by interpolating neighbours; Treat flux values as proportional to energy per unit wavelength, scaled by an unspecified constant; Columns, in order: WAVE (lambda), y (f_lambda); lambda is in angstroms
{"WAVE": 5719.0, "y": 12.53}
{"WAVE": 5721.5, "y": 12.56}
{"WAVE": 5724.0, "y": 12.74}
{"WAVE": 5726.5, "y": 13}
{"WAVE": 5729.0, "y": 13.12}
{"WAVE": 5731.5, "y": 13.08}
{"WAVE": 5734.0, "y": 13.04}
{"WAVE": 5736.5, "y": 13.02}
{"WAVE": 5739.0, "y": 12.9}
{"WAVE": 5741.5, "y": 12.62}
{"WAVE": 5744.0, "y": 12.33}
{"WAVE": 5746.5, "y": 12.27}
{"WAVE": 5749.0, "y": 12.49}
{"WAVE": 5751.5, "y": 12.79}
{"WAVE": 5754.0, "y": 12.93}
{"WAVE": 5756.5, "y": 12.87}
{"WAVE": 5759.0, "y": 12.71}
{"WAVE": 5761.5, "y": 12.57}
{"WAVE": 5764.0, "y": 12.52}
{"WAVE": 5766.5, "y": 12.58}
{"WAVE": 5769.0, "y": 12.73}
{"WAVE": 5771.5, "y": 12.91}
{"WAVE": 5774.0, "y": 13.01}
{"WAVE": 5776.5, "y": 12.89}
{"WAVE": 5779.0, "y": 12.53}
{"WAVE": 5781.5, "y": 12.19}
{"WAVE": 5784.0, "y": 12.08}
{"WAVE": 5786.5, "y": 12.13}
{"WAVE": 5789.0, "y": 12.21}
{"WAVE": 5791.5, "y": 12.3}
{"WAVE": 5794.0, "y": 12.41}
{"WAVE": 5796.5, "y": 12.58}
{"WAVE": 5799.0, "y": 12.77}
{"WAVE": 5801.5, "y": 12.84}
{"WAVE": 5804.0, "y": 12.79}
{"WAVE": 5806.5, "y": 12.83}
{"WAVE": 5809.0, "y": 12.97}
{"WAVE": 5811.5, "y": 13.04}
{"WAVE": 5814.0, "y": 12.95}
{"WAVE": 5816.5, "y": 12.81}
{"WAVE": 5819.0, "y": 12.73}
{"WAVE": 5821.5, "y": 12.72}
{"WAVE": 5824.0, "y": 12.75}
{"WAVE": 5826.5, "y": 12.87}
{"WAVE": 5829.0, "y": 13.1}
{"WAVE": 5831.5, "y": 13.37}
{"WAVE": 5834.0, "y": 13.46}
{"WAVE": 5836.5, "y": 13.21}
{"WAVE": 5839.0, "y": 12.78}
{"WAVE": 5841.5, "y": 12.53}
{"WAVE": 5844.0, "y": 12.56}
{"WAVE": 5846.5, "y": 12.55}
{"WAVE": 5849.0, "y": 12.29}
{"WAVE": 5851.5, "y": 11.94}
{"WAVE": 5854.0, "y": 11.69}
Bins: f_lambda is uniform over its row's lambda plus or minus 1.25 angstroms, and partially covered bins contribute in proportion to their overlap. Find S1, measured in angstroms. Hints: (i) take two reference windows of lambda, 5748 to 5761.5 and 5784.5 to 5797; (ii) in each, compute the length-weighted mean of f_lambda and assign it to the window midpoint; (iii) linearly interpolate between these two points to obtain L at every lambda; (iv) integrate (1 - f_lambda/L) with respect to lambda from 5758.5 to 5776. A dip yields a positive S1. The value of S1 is -0.2 angstroms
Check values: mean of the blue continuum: 12.7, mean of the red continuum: 12.3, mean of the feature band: 12.7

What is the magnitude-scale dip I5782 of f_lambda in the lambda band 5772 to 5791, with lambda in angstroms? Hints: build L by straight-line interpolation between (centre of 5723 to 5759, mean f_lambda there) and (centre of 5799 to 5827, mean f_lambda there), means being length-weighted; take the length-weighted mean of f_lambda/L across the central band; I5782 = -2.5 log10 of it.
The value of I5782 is 0.03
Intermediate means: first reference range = 12.8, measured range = 12.4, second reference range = 12.8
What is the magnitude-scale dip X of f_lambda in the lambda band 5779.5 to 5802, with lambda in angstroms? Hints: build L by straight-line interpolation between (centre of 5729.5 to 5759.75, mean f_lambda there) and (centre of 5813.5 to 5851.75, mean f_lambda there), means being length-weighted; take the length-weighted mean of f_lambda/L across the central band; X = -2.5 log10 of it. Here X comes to 0.035 mag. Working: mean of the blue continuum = 12.8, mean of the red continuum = 12.8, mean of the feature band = 12.4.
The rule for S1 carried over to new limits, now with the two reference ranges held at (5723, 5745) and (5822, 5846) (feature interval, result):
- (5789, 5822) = 0.5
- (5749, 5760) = 0.1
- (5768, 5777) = 0.0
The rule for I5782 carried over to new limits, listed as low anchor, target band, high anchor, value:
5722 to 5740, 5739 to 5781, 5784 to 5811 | 0.011 mag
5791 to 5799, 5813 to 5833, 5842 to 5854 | -0.046 mag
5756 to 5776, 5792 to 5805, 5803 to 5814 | 0.019 mag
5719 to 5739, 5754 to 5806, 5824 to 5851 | 0.024 mag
